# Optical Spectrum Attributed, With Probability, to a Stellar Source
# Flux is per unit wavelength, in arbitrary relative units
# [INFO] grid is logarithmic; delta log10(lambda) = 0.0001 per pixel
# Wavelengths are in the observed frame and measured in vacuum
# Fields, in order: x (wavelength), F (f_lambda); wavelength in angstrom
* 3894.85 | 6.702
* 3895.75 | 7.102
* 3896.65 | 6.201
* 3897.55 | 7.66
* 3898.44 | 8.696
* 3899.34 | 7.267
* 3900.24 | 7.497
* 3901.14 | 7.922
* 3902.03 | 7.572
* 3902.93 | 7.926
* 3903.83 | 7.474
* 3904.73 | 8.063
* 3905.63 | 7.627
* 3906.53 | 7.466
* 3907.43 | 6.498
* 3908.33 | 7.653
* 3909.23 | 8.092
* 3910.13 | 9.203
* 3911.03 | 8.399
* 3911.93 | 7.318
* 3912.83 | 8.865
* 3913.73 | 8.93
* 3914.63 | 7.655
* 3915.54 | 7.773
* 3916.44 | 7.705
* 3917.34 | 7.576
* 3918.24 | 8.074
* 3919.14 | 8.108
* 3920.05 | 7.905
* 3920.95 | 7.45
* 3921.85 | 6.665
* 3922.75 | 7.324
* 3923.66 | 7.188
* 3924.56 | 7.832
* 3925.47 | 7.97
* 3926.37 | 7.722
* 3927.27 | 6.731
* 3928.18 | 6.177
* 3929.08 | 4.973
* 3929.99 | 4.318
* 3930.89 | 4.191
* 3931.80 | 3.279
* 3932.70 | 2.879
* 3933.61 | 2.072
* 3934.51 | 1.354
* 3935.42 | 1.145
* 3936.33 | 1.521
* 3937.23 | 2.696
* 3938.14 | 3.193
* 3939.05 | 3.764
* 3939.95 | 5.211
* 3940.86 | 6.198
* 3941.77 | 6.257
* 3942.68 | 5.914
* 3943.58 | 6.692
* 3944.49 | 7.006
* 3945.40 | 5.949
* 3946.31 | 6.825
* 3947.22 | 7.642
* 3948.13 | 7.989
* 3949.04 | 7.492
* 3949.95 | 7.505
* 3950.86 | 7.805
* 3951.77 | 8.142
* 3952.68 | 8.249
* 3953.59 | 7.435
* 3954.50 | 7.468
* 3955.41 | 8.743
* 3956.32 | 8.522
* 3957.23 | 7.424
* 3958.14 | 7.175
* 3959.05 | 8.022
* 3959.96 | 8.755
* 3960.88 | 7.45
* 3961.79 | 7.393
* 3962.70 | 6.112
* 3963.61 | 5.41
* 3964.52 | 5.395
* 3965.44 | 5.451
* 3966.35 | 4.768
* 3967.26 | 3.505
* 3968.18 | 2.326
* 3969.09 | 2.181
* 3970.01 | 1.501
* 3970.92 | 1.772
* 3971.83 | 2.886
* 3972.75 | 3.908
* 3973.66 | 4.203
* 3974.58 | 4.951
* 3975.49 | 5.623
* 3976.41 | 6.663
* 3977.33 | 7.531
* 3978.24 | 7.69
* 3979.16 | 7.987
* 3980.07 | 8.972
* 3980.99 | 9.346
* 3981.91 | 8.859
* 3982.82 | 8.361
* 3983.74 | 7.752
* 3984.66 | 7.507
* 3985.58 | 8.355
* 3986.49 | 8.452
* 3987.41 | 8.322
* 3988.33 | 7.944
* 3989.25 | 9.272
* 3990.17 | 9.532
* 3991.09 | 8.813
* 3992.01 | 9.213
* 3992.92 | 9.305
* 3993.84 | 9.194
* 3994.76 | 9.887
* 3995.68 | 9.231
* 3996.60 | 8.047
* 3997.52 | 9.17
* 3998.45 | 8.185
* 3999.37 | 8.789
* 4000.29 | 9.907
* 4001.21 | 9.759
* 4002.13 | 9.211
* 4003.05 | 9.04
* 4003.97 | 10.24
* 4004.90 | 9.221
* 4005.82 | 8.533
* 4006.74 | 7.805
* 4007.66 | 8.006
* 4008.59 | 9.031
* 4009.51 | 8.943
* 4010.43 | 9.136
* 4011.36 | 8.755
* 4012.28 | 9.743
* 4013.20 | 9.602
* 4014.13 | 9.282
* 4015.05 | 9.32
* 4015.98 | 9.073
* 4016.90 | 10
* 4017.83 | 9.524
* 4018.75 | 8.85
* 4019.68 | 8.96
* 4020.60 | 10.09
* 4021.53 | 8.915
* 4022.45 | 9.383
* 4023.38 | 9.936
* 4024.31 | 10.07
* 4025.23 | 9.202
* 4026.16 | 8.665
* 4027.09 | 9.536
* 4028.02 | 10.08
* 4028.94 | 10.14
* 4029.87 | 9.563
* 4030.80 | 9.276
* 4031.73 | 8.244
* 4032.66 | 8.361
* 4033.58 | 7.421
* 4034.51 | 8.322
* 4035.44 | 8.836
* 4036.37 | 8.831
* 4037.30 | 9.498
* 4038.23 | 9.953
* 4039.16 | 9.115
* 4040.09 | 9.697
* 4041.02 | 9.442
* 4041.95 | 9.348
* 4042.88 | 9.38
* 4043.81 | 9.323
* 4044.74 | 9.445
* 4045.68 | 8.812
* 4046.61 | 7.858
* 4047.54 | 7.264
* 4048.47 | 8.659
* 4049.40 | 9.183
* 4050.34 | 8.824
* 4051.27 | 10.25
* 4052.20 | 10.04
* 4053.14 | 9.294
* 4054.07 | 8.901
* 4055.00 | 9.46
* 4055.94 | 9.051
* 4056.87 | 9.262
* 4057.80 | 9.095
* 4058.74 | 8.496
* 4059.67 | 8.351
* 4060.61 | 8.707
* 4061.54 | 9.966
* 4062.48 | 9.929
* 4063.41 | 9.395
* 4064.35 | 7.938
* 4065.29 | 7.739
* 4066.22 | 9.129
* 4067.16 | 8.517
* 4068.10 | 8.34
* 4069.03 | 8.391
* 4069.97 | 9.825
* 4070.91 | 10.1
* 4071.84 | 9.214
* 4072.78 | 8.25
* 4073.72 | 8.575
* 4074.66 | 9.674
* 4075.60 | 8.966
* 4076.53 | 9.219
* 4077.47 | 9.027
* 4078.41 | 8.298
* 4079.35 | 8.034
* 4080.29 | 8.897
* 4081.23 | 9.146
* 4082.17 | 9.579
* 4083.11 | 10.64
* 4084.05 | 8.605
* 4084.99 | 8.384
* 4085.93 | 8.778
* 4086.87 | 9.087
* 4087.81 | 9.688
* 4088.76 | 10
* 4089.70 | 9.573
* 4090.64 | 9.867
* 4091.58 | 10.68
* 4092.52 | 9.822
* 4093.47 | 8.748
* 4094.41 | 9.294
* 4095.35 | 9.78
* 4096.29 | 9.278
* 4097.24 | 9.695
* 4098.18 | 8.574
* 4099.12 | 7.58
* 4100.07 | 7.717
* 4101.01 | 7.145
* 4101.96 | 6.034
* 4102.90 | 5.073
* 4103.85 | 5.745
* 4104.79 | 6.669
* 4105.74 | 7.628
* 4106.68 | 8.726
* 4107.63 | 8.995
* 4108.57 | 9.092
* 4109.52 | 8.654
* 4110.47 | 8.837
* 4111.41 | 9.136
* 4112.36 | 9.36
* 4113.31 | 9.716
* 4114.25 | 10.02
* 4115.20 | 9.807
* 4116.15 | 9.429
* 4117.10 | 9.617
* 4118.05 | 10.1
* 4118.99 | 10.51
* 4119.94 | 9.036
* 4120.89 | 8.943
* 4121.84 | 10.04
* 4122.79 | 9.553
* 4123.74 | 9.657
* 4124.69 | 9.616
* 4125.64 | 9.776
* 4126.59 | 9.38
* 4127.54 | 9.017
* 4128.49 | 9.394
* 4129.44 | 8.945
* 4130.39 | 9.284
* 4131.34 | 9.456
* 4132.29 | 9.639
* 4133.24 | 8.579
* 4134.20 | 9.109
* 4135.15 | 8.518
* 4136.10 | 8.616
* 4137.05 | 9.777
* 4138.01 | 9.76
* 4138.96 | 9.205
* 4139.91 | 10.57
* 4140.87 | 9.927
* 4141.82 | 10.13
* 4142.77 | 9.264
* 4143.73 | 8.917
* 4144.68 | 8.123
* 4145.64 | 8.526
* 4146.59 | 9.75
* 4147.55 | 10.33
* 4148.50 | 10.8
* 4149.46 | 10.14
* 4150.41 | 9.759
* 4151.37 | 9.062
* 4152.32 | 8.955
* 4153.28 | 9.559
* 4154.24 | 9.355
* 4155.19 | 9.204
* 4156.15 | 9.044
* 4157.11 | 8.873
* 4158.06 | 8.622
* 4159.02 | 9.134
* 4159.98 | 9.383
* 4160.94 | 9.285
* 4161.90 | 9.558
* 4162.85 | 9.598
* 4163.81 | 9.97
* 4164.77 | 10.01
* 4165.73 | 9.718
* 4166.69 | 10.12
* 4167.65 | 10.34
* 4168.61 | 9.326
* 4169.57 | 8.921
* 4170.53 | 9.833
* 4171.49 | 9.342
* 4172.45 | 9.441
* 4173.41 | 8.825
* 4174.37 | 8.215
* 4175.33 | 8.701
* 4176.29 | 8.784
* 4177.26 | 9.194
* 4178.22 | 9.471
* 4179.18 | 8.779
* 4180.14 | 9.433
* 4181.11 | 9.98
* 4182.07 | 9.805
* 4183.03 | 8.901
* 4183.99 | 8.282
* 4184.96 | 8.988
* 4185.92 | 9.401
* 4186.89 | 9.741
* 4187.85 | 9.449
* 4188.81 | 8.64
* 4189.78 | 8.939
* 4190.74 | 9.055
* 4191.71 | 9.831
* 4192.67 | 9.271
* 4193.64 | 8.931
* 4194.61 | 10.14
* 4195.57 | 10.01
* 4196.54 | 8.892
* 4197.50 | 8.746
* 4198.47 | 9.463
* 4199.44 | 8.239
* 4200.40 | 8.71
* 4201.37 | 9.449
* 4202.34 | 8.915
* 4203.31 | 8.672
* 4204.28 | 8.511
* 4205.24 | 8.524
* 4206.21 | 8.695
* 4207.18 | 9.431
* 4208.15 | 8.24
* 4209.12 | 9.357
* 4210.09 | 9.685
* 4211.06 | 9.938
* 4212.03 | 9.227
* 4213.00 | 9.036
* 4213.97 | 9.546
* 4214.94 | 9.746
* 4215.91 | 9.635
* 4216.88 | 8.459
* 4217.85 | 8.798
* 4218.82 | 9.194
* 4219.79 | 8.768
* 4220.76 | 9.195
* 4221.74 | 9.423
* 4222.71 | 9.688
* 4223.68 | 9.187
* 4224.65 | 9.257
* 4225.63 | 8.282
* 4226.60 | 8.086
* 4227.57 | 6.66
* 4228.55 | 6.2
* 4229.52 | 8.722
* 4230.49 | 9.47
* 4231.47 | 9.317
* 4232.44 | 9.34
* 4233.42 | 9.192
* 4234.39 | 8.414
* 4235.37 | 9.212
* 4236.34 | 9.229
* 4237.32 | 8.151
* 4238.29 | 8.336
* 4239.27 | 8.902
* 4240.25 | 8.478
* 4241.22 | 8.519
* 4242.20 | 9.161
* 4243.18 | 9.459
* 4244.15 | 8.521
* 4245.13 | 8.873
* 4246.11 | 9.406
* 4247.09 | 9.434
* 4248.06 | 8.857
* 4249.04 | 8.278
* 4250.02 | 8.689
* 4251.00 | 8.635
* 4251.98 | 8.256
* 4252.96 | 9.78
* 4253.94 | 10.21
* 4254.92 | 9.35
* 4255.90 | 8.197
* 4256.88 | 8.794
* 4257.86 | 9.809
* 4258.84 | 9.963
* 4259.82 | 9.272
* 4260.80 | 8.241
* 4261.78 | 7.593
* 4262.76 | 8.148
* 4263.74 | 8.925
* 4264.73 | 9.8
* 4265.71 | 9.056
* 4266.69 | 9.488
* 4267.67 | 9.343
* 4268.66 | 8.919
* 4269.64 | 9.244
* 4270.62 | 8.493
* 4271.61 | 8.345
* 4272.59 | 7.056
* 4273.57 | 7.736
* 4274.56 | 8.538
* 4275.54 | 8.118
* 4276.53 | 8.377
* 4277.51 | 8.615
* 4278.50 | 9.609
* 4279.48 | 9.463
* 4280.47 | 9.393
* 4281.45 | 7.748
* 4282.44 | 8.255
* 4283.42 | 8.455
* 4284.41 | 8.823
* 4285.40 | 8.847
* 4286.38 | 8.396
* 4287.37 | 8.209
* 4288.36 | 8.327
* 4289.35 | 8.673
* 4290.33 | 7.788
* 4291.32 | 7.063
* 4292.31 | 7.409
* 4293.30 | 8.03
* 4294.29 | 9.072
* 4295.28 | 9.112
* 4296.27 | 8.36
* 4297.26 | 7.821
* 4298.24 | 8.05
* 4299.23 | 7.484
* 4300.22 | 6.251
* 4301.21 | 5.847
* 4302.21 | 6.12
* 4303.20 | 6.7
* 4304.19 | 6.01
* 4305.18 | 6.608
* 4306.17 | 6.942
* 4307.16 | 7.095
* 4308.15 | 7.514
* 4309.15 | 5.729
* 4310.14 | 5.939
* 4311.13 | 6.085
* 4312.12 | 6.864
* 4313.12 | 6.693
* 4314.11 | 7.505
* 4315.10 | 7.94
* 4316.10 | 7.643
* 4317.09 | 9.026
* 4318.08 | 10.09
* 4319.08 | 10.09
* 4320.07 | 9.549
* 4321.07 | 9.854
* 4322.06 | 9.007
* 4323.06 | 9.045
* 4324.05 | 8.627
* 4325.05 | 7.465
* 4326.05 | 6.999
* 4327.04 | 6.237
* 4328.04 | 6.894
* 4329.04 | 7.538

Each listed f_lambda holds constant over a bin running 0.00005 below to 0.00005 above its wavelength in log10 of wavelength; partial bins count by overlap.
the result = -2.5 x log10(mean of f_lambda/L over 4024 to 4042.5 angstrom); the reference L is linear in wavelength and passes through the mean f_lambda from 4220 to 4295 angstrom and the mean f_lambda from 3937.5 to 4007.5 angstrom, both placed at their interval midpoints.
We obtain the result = -0.22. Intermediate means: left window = 7.18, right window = 8.71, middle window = 9.18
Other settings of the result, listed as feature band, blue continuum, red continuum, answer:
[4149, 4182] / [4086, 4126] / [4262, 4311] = -0.09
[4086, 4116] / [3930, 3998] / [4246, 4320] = -0.21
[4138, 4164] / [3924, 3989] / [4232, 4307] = -0.24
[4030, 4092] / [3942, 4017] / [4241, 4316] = -0.17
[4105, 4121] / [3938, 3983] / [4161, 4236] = -0.14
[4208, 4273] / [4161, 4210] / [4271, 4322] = -0.04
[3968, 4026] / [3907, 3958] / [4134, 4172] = -0.10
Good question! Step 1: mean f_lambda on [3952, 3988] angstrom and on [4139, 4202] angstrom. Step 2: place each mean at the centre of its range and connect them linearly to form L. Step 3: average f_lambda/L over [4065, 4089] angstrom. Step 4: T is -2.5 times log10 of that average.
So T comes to -0.13 mag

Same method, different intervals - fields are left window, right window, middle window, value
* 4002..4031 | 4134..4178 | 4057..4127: 0.05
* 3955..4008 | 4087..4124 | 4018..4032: -0.19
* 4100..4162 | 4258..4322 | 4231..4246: -0.06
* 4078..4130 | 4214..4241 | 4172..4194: -0.03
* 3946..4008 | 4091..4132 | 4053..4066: -0.08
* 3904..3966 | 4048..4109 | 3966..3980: 0.48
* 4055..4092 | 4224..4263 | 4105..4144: -0.04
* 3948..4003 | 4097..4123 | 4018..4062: -0.16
